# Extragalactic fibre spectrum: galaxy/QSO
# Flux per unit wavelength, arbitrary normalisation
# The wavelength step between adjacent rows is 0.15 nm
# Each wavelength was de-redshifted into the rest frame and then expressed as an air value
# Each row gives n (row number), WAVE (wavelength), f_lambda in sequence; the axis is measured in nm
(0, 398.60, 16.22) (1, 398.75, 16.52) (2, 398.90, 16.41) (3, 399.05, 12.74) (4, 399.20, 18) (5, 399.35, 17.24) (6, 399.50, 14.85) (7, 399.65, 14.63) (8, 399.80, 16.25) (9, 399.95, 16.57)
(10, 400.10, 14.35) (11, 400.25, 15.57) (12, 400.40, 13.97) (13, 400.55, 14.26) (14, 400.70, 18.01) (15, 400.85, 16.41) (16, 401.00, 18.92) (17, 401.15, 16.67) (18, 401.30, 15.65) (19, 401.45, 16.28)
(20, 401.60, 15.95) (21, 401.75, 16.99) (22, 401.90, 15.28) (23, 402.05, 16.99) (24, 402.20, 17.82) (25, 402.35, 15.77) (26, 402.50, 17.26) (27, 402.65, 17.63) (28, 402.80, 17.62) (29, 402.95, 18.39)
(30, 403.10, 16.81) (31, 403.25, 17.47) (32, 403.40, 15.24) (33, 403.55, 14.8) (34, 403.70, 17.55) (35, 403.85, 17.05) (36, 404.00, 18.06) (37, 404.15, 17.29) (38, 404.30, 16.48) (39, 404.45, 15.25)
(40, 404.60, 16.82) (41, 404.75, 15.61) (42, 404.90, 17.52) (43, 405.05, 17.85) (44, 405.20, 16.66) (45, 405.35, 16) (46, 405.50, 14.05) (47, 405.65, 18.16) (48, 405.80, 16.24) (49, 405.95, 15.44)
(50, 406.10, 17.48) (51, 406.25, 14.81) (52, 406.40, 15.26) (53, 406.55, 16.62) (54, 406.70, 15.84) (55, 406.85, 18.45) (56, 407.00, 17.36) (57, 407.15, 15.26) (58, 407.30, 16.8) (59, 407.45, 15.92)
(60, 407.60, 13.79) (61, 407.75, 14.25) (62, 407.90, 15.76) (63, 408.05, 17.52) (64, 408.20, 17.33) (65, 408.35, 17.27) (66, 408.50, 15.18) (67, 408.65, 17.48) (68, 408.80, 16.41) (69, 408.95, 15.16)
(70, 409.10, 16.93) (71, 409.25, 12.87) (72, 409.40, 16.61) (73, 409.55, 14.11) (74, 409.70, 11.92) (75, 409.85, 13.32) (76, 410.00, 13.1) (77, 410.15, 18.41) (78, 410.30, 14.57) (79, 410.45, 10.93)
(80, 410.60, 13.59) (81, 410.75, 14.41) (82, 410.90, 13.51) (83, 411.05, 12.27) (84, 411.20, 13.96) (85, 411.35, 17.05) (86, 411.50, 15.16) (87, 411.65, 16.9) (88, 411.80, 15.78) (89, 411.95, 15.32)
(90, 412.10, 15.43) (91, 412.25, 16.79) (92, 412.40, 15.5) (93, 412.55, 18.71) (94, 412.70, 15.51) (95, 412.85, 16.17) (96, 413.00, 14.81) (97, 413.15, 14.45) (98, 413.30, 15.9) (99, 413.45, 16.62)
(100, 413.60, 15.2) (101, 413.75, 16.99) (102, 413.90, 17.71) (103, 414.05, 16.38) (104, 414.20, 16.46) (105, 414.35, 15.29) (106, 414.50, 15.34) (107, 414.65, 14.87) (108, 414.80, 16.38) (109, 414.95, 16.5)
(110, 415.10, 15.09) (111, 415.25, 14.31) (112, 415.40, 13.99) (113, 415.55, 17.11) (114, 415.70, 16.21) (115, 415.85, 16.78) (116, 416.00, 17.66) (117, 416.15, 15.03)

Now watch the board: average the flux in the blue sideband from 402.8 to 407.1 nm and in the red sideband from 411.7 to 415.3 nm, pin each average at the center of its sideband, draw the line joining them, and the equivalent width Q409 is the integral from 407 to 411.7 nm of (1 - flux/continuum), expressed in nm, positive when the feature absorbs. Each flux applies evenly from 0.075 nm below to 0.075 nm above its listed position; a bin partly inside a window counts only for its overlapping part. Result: 0.329 nm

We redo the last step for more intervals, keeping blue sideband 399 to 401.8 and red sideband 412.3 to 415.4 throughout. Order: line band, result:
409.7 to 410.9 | 0.152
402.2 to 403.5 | -0.087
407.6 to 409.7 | 0.029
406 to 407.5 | -0.042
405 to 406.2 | -0.036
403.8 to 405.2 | -0.081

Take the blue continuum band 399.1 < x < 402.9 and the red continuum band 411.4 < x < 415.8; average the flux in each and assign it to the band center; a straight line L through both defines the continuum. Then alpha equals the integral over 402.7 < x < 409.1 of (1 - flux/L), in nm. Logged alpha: -0.107 nm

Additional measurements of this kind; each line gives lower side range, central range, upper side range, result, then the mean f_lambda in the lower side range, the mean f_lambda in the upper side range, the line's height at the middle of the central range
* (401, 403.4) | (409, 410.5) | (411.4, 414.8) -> 0.176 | 16.9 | 16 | 16.3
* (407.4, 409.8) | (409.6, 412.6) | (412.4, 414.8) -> 0.186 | 15.5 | 16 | 15.8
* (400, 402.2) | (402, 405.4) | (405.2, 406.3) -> -0.158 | 16.2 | 16.1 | 16.1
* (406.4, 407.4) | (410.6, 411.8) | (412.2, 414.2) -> 0.117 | 16.6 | 16.2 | 16.3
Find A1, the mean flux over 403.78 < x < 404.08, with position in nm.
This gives 17.6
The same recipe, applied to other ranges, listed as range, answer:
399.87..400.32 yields 15.5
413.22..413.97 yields 16.5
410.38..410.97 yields 13.1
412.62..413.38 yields 15.4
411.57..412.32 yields 16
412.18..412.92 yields 16.5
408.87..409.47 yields 15.4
